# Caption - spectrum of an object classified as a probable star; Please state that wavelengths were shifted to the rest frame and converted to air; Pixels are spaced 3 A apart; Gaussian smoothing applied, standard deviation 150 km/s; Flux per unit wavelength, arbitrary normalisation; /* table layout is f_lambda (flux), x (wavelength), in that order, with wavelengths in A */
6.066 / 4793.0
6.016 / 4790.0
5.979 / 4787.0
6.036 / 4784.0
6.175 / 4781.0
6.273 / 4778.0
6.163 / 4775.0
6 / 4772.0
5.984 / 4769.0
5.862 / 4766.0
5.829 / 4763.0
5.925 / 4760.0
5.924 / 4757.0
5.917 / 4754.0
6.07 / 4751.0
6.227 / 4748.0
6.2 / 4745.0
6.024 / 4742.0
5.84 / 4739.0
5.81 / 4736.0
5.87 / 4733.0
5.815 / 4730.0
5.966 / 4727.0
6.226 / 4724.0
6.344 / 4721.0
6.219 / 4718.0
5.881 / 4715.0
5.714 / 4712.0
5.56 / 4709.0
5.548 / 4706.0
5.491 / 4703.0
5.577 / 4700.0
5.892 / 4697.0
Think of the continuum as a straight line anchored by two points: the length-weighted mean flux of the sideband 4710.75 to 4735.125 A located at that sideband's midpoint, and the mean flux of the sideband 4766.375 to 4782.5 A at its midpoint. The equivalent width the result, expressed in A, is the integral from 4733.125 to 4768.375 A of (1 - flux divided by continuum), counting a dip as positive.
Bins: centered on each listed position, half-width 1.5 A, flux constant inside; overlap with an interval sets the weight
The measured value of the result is 0.5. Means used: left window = 6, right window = 6.1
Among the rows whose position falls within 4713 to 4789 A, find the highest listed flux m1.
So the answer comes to 6.344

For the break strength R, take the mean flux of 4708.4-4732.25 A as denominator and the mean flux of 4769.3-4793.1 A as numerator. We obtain 1.0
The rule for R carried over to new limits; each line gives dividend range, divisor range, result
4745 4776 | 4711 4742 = 1.00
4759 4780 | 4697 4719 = 1.05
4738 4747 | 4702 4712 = 1.09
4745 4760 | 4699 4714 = 1.08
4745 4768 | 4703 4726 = 1.01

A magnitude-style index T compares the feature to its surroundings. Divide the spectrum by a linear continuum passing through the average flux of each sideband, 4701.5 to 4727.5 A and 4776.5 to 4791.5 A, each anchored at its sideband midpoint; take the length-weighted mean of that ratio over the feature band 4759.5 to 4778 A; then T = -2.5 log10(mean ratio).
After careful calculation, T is 0.01 mag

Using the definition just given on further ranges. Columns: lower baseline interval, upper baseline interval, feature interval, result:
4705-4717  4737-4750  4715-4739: -0.02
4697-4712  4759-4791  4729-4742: -0.01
